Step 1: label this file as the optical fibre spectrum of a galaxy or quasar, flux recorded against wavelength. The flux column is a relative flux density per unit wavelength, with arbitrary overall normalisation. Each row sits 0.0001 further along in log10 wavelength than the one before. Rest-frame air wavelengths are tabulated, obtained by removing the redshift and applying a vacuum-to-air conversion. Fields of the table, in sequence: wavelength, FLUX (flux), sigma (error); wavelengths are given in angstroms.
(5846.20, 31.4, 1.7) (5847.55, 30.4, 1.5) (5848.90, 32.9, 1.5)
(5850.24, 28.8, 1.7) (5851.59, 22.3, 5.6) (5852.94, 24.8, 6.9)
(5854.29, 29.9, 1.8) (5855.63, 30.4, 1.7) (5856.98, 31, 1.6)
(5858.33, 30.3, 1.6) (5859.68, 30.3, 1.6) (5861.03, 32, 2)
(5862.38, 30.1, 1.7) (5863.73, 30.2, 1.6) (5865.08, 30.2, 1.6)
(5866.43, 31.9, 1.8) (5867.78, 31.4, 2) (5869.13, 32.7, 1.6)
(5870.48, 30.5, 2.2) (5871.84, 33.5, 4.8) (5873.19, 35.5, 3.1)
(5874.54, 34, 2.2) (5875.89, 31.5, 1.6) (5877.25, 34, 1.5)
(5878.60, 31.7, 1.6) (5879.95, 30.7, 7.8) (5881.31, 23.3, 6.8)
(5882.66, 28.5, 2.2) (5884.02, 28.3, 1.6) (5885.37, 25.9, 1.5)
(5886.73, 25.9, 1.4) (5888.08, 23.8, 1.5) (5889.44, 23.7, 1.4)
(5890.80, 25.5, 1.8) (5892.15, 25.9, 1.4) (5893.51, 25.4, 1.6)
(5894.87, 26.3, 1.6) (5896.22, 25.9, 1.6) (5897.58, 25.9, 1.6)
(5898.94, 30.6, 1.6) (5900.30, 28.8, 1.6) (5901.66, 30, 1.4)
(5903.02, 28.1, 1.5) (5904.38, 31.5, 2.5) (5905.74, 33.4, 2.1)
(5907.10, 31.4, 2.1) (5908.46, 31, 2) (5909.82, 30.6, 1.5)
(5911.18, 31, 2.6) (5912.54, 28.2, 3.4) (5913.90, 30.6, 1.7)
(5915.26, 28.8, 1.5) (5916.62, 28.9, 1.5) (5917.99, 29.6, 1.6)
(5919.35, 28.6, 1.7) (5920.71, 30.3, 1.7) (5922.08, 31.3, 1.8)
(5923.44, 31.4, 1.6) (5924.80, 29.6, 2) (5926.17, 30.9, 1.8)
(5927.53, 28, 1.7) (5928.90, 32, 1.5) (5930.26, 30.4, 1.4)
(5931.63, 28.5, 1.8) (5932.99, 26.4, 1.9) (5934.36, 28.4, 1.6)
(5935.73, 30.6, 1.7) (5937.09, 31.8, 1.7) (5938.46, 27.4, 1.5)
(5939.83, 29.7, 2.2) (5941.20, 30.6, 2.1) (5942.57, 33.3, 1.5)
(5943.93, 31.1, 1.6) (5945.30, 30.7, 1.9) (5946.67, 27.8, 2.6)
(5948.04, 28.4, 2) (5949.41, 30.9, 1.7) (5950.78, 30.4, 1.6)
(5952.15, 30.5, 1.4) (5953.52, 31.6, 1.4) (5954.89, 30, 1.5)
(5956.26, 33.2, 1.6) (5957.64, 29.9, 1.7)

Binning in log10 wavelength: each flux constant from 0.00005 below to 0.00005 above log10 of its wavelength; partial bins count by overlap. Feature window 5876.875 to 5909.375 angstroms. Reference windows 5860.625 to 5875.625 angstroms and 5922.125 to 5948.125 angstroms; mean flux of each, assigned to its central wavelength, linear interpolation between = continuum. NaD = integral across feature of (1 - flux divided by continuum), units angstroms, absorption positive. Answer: 3.2 angstroms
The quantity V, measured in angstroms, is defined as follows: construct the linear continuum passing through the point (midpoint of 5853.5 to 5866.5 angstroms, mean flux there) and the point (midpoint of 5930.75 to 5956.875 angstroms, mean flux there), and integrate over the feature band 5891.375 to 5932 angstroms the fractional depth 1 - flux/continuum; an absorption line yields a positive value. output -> 1.09 angstroms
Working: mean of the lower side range 30.5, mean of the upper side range 30.1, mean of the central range 29.4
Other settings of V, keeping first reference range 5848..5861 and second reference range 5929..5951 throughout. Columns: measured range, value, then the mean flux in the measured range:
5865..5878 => -1.5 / 32.6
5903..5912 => -0.5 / 31.2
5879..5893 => 1.5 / 26.2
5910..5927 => -0.2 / 29.9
